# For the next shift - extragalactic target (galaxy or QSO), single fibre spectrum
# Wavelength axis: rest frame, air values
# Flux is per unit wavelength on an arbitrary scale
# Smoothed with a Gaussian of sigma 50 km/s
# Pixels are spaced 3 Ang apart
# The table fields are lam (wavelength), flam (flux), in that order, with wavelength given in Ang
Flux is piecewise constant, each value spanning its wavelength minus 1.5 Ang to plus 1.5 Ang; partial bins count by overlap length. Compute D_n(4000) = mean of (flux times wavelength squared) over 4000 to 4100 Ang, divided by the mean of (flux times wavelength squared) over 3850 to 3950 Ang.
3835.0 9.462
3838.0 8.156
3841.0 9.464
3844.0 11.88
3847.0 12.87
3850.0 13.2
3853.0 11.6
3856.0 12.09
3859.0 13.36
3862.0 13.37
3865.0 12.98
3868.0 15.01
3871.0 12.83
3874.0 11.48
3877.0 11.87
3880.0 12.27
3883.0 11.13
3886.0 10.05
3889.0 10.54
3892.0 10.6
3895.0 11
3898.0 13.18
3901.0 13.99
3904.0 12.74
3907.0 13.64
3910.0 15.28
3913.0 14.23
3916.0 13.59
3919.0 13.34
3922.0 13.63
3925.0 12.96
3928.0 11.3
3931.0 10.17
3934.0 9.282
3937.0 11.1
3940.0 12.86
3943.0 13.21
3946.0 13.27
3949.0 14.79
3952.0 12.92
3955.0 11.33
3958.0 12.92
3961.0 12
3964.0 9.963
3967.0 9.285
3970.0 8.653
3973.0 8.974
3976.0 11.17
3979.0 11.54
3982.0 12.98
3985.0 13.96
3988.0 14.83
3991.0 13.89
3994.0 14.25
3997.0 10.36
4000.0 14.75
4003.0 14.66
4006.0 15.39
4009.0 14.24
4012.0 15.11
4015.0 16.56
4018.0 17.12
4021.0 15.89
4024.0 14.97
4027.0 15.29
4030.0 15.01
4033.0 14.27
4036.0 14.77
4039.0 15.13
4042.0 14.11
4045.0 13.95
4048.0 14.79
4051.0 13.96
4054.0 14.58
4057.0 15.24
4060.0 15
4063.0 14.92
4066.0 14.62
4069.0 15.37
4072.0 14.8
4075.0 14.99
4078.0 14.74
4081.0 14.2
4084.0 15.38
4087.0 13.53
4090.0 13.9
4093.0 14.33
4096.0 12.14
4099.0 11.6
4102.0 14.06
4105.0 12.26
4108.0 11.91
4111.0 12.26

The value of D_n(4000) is 1.27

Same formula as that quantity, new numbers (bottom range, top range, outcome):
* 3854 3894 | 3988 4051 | 1.31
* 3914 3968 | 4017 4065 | 1.29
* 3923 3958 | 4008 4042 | 1.31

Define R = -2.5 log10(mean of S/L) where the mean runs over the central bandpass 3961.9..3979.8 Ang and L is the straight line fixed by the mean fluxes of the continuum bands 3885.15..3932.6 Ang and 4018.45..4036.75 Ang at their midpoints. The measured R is 0.366 mag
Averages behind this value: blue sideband 12.5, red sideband 15.2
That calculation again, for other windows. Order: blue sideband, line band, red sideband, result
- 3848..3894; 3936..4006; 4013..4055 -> 0.13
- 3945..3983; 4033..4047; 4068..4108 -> -0.12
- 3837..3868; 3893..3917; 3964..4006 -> -0.10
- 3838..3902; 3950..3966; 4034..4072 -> 0.13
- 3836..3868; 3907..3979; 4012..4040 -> 0.14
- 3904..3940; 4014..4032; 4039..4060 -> -0.12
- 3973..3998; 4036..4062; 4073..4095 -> -0.06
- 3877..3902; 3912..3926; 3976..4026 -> -0.11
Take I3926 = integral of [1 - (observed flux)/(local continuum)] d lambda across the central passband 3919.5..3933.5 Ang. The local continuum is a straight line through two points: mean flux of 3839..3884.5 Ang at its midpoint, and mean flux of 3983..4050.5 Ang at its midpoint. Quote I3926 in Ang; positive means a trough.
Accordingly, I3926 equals 1.5 Ang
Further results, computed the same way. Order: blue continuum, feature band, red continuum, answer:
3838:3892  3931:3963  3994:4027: 3.3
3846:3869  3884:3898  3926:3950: 1.9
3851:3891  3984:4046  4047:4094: -3.3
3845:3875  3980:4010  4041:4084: 0.4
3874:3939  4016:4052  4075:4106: -4.8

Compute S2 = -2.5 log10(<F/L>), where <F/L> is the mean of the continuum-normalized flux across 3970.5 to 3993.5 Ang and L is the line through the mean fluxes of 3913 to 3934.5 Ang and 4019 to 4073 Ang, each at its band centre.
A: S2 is 0.10 mag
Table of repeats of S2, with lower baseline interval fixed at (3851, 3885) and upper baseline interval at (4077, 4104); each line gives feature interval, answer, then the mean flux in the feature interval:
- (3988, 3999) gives 0.00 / 13.2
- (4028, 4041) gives -0.11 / 14.8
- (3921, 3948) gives 0.08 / 12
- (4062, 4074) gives -0.10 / 14.9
